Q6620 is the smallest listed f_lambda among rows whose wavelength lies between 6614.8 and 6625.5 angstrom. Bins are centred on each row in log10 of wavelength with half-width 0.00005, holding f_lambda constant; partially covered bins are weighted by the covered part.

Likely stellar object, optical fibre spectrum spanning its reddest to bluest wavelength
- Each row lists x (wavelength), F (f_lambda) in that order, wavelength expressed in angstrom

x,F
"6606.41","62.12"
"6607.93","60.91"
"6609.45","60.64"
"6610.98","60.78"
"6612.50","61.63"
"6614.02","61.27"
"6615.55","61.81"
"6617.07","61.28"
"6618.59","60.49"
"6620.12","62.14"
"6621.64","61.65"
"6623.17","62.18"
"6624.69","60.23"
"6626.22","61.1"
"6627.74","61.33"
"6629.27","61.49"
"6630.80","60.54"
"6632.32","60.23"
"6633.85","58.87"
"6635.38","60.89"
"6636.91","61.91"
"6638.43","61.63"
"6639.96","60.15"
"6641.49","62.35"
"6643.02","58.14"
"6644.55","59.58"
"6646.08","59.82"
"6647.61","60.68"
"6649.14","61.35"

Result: 60.23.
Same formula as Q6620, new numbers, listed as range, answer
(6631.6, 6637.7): 58.87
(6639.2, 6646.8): 58.14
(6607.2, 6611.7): 60.64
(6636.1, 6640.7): 60.15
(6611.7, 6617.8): 61.27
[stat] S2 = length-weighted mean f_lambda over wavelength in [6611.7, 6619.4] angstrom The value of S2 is 61.3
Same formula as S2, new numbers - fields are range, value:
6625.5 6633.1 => 61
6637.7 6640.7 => 60.9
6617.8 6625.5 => 61.3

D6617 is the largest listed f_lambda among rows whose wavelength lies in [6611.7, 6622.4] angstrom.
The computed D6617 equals 62.14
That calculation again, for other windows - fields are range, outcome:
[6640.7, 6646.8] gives 62.35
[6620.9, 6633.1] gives 62.18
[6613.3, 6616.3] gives 61.81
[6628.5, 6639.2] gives 61.91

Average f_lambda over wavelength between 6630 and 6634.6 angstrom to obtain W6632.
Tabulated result 59.9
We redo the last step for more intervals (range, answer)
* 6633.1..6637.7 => 60.6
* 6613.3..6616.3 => 61.4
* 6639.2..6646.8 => 60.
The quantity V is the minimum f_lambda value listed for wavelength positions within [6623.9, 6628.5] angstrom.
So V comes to 60.23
